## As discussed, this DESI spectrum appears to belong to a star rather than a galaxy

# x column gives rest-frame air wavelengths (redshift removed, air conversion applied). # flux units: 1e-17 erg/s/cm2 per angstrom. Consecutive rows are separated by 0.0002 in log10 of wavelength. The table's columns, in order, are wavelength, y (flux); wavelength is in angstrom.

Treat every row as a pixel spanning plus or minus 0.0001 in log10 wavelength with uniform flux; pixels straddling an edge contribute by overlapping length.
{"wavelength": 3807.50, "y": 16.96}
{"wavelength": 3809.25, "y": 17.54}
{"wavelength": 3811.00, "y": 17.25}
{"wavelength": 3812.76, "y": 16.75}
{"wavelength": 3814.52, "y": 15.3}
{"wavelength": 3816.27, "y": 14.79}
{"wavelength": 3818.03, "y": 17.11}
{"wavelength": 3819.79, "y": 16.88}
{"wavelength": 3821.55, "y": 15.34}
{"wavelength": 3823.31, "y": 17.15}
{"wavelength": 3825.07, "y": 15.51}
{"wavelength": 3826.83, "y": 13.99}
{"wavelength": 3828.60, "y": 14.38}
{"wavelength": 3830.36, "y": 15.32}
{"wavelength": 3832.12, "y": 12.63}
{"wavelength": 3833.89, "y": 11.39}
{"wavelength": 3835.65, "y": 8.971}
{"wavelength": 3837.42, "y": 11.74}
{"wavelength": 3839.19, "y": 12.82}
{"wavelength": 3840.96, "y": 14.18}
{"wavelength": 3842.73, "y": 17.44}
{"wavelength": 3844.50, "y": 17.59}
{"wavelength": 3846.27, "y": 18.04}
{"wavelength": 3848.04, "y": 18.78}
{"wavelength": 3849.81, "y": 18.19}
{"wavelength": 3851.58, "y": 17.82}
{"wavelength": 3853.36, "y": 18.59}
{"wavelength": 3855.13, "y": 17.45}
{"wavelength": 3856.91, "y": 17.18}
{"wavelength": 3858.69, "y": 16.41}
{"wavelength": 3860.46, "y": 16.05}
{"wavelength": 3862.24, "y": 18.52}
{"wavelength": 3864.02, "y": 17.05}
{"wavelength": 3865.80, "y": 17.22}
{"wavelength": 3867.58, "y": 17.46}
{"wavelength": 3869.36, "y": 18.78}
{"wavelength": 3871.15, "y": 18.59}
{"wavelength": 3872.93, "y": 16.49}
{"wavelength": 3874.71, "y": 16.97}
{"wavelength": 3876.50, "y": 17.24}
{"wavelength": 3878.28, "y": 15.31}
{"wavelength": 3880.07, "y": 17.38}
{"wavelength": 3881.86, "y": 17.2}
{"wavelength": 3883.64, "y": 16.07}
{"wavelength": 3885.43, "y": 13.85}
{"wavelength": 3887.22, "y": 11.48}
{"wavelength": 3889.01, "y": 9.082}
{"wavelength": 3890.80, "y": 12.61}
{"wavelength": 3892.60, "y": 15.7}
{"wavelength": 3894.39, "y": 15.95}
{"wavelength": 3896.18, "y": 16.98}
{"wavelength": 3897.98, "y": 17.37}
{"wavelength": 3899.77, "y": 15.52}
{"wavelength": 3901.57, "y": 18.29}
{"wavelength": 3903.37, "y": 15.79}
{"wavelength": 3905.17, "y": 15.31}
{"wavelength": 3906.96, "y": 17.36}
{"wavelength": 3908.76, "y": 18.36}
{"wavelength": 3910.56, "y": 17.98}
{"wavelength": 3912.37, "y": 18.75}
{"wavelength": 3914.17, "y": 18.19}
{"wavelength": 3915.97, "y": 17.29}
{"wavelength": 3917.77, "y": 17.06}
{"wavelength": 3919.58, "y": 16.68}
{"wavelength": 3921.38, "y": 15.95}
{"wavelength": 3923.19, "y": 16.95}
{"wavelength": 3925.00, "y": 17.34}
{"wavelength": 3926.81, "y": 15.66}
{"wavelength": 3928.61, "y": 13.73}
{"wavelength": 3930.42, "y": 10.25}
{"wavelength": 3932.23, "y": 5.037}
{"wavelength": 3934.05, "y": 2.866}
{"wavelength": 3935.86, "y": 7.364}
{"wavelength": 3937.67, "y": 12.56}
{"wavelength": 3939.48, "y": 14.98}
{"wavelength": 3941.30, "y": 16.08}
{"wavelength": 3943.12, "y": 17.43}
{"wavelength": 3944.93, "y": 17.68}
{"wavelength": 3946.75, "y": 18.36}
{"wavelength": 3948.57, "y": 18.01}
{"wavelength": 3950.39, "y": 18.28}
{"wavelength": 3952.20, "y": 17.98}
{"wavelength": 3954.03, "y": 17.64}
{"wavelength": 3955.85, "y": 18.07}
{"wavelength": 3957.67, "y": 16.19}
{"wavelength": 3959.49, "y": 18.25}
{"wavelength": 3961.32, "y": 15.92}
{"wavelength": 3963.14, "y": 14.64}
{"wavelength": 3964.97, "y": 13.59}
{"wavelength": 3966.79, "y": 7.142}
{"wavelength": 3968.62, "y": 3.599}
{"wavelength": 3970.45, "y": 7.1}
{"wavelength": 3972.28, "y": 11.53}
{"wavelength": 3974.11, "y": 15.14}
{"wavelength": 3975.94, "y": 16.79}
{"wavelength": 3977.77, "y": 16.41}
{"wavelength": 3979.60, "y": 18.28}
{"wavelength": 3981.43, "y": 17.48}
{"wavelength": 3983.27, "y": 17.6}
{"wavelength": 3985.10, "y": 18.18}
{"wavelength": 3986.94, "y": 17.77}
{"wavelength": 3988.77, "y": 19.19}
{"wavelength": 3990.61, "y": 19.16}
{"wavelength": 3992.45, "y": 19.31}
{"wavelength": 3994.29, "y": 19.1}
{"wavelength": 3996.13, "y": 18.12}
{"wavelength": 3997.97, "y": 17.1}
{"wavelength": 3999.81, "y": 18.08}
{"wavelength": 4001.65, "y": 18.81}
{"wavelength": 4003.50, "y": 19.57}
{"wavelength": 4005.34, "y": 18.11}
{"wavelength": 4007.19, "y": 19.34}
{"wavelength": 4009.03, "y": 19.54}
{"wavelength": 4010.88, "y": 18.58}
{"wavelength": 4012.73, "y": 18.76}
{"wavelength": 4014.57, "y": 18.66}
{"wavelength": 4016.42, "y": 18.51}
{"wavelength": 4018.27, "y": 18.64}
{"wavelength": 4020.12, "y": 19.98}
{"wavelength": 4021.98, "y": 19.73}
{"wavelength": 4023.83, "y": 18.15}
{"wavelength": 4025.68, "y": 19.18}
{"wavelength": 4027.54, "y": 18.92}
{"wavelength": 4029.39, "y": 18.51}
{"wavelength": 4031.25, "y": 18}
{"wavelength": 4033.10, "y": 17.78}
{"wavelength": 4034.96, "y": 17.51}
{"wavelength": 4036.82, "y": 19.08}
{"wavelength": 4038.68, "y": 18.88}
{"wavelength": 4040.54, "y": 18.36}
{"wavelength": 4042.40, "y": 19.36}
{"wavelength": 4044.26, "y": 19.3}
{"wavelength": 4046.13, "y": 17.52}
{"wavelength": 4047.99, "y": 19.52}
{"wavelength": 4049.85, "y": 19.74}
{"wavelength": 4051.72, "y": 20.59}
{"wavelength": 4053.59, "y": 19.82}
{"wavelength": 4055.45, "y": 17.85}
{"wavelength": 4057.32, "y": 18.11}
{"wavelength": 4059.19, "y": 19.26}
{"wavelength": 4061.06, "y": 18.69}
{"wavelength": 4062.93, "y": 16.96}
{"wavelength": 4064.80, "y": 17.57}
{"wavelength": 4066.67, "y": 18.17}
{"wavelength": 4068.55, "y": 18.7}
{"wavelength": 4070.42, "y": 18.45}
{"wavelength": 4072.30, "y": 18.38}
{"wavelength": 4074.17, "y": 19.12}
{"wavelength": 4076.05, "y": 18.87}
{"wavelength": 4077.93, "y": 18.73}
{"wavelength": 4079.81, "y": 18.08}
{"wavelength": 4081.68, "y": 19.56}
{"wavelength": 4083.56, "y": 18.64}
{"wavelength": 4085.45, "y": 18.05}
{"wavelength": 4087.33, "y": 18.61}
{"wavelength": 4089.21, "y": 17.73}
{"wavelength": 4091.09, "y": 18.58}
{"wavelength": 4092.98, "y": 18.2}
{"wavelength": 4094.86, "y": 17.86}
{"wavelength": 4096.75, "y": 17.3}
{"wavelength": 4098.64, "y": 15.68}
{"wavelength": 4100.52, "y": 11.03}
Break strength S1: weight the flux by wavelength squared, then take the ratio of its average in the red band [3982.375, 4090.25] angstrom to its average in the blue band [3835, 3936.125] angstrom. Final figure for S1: 1.28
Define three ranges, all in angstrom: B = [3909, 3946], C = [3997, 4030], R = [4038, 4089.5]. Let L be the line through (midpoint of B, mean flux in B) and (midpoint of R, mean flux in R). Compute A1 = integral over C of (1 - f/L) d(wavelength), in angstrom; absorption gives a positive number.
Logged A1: -3.1 angstrom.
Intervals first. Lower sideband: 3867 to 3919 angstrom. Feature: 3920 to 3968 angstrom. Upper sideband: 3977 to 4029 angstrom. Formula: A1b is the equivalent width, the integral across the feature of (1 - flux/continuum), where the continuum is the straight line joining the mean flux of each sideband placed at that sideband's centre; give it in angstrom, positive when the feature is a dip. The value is 8.0 angstrom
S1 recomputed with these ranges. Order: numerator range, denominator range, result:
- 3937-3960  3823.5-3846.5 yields 1.28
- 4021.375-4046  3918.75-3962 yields 1.30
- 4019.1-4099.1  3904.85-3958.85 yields 1.27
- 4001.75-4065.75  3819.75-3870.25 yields 1.29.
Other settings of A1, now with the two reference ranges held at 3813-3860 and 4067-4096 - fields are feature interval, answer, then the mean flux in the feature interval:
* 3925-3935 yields 3.9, 10.2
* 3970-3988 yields 1.5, 15.9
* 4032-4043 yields -0.3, 18.5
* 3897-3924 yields -1.1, 17.1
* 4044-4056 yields -0.7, 19.2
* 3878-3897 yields 1.8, 14.7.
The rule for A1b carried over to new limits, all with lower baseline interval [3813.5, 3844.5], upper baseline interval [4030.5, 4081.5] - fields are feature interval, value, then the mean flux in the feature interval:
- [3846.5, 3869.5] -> -3.98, 17.6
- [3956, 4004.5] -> 3.68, 16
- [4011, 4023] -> -0.73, 19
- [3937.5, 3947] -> 0.15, 16.3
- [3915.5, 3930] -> 0.09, 16.1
